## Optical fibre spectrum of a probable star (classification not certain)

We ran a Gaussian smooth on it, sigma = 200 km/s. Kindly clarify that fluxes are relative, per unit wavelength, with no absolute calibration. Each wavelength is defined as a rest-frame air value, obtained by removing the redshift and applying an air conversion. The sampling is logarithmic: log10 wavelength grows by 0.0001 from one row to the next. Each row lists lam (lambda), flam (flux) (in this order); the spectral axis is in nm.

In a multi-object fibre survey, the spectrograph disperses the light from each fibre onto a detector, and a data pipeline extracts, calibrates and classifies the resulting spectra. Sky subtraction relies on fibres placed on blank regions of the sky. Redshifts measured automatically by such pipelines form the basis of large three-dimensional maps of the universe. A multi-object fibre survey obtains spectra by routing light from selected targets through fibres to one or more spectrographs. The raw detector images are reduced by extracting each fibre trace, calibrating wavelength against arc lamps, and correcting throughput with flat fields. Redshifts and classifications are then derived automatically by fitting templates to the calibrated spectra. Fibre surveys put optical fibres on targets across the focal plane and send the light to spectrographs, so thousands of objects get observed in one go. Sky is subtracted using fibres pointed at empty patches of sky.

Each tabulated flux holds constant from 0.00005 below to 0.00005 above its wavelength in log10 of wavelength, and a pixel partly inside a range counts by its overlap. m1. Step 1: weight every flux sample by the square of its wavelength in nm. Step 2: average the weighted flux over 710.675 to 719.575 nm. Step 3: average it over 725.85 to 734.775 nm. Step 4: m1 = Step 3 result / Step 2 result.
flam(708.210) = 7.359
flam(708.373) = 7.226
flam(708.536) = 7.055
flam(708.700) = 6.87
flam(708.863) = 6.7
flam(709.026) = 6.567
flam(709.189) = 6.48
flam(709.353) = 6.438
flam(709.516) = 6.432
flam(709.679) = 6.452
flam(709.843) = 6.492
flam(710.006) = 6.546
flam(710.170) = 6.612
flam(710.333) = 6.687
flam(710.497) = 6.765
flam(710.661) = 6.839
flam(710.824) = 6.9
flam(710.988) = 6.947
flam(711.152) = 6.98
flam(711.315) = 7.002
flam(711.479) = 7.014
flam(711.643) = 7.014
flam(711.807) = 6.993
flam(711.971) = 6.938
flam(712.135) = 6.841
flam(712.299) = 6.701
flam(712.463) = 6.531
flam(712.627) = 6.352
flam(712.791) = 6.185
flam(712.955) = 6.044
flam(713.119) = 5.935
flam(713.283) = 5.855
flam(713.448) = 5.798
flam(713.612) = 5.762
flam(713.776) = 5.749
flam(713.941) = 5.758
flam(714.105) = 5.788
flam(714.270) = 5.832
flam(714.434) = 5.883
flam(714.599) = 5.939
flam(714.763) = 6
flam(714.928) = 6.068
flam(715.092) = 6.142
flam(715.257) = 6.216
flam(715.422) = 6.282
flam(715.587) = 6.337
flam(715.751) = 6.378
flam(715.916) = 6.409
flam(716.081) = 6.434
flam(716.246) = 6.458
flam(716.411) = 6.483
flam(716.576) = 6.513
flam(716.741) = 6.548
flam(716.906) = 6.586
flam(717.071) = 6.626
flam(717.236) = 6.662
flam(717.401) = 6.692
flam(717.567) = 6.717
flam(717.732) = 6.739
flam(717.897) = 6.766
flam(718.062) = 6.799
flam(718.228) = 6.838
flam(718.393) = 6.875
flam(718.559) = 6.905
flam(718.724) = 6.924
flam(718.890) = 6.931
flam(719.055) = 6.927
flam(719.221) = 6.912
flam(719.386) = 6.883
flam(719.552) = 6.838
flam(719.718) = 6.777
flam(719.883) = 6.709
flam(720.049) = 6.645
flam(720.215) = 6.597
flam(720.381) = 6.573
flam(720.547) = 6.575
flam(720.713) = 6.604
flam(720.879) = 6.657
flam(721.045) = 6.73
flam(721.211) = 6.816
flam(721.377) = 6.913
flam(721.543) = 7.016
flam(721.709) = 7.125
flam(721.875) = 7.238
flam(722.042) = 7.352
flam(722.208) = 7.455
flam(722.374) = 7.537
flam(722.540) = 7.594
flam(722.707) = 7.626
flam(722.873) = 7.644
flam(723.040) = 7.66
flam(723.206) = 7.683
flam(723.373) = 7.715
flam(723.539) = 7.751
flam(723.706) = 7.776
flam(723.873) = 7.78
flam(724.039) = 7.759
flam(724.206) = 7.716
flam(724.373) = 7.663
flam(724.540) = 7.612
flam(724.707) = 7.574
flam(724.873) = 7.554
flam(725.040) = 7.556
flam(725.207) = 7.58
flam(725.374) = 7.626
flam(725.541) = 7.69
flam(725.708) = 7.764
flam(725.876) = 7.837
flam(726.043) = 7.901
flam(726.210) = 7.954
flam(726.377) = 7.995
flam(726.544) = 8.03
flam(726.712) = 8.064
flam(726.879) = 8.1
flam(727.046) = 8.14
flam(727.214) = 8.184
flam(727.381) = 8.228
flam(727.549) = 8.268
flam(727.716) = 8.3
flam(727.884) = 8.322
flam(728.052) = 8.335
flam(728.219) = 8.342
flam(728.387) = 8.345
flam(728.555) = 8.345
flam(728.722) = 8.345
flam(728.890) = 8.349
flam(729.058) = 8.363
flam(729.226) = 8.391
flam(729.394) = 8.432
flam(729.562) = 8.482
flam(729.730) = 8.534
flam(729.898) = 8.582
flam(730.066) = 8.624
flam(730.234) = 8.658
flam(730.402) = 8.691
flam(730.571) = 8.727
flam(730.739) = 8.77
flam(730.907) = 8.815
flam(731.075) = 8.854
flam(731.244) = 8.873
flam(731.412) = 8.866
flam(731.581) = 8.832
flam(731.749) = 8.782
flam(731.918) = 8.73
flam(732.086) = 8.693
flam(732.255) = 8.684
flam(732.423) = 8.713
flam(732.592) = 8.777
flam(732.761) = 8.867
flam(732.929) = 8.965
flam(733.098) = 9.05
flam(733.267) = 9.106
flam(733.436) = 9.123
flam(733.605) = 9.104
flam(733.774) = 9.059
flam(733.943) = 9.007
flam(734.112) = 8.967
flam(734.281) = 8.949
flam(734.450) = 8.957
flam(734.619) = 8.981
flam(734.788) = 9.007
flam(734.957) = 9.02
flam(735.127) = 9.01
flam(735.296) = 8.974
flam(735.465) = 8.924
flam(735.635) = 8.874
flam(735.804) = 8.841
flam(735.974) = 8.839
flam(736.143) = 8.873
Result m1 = 1.4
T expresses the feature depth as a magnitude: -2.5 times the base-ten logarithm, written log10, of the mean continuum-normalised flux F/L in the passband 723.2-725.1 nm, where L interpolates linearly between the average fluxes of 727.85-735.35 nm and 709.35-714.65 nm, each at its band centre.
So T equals 0.03 mag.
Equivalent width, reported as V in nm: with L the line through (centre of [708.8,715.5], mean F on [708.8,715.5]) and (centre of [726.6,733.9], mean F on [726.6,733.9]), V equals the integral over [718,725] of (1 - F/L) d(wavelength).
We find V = 0.34 nm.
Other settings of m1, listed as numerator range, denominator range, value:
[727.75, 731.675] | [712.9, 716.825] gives 1.46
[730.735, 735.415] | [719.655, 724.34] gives 1.27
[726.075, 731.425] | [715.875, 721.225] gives 1.29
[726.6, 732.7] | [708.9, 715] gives 1.40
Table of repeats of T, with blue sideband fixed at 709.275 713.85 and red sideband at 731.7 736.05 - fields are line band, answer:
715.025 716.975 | 0.10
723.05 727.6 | 0.02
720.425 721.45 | 0.13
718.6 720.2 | 0.08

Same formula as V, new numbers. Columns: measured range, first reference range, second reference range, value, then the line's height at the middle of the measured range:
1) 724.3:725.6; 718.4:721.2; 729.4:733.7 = 0.01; 7.65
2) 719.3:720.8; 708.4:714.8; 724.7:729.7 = 0.13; 7.35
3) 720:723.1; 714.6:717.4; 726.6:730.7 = 0.08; 7.26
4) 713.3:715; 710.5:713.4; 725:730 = 0.25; 6.86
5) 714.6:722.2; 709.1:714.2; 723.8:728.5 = 0.52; 7.16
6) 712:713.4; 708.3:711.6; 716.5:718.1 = 0.08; 6.72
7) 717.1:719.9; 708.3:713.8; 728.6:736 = 0.21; 7.36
